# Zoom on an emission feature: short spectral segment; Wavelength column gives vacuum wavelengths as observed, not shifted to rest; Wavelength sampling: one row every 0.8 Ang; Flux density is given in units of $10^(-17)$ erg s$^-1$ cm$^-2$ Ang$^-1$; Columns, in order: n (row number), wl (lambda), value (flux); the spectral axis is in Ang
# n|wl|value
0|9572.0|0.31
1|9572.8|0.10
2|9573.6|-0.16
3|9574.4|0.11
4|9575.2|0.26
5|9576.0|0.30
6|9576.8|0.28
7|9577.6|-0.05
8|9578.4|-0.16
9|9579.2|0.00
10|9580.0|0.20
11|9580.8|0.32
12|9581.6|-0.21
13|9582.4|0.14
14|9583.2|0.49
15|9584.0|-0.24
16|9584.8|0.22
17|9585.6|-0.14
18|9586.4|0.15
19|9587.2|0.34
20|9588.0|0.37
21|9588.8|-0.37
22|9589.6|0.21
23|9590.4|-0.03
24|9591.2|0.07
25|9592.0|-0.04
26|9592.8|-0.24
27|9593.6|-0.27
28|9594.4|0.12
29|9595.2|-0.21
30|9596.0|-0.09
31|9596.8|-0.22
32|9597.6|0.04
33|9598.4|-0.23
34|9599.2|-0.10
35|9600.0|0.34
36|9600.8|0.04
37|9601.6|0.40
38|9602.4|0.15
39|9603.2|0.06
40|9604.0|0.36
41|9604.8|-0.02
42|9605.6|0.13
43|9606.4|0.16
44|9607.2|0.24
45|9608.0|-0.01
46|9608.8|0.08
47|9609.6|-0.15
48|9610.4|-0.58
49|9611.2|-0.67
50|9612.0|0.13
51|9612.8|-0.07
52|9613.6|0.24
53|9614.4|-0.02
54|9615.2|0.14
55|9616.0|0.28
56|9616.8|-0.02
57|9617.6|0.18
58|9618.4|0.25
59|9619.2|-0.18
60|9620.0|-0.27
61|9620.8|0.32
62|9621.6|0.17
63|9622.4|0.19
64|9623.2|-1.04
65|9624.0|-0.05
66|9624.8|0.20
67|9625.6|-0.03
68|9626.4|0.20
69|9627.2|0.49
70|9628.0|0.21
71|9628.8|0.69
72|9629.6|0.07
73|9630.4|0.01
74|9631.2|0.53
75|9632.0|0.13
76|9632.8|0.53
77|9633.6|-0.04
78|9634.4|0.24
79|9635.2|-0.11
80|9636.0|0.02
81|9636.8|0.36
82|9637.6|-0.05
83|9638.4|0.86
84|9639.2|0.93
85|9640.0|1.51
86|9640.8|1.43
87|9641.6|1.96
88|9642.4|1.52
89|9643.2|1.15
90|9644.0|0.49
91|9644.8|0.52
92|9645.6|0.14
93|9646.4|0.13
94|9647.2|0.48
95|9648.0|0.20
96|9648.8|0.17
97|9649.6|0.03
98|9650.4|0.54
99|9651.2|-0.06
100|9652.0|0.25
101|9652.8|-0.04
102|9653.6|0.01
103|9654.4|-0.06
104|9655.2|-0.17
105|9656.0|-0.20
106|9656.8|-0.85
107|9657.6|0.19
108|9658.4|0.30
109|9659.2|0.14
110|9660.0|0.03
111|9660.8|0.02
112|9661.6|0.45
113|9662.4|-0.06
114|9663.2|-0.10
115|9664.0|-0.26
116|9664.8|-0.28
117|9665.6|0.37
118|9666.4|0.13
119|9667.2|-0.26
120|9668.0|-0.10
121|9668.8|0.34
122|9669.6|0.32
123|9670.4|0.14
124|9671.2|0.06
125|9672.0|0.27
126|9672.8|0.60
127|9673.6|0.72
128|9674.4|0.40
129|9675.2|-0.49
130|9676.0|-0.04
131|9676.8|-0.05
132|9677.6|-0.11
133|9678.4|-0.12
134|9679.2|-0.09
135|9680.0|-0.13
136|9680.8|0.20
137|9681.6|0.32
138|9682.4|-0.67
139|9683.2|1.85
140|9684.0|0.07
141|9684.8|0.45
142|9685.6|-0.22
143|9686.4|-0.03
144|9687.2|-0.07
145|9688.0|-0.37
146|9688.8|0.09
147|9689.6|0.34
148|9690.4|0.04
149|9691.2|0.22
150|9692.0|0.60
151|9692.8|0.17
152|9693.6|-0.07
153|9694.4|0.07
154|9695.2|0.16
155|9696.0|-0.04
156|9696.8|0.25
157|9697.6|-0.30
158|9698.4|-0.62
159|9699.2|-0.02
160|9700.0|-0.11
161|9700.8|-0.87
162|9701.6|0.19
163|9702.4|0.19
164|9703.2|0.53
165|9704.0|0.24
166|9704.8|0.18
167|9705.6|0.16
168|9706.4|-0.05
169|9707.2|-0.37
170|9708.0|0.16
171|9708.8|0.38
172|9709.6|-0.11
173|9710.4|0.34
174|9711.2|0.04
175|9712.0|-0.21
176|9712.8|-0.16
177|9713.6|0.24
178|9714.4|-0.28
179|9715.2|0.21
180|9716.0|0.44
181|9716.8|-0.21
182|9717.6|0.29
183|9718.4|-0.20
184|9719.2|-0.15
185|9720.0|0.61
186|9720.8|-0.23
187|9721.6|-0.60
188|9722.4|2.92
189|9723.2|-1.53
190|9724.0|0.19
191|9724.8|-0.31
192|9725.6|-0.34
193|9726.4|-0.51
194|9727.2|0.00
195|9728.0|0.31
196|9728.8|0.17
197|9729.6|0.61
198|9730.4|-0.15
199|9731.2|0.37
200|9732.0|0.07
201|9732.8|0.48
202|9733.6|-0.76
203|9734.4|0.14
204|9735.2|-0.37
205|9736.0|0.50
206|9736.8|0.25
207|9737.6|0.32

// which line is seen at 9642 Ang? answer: [O III] 5007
